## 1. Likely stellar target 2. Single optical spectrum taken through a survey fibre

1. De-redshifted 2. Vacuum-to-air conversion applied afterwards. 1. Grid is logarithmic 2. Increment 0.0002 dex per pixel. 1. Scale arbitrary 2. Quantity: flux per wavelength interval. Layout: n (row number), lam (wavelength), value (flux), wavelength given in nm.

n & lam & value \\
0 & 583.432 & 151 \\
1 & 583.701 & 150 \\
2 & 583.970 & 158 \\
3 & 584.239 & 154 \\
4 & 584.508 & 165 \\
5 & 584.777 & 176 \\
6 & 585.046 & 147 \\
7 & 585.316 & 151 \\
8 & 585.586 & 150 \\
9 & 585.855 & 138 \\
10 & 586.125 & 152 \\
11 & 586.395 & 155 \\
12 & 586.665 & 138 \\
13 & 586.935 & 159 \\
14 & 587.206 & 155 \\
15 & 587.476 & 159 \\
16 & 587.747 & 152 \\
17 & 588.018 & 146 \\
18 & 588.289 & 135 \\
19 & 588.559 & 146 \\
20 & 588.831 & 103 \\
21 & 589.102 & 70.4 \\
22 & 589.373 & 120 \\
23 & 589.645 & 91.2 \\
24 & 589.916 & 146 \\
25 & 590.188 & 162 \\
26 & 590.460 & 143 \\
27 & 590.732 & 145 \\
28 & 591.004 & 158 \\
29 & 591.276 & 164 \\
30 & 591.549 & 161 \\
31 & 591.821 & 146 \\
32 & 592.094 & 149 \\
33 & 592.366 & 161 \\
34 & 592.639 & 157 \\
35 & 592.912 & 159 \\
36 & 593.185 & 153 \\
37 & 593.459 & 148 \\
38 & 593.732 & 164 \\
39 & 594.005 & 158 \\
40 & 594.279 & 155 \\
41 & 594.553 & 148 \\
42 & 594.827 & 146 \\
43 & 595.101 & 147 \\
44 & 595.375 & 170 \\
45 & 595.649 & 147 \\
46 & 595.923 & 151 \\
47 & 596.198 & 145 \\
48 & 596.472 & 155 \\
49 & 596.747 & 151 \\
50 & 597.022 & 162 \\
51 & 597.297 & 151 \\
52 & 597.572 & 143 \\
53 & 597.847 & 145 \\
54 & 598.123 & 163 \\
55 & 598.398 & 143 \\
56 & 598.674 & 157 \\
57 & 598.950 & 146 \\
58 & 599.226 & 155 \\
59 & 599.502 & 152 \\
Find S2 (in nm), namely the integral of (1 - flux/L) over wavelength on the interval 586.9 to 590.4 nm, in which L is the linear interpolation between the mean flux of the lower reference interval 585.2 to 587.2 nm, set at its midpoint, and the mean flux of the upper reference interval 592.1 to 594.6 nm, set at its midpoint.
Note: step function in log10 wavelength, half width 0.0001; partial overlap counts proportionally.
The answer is 0.41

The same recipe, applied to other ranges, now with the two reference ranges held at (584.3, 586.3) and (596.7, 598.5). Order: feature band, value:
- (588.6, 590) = 0.42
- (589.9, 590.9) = 0.02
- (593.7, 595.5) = -0.03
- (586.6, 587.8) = 0.00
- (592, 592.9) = -0.02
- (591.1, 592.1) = -0.02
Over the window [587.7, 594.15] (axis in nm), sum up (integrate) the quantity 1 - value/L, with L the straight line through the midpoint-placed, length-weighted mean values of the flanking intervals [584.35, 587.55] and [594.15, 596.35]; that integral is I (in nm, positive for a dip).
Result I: 0.39 nm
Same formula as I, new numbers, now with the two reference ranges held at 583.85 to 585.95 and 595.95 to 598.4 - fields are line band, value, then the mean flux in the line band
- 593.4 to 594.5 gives -0.03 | 156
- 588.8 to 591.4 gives 0.38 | 131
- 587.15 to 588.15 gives 0.01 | 153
